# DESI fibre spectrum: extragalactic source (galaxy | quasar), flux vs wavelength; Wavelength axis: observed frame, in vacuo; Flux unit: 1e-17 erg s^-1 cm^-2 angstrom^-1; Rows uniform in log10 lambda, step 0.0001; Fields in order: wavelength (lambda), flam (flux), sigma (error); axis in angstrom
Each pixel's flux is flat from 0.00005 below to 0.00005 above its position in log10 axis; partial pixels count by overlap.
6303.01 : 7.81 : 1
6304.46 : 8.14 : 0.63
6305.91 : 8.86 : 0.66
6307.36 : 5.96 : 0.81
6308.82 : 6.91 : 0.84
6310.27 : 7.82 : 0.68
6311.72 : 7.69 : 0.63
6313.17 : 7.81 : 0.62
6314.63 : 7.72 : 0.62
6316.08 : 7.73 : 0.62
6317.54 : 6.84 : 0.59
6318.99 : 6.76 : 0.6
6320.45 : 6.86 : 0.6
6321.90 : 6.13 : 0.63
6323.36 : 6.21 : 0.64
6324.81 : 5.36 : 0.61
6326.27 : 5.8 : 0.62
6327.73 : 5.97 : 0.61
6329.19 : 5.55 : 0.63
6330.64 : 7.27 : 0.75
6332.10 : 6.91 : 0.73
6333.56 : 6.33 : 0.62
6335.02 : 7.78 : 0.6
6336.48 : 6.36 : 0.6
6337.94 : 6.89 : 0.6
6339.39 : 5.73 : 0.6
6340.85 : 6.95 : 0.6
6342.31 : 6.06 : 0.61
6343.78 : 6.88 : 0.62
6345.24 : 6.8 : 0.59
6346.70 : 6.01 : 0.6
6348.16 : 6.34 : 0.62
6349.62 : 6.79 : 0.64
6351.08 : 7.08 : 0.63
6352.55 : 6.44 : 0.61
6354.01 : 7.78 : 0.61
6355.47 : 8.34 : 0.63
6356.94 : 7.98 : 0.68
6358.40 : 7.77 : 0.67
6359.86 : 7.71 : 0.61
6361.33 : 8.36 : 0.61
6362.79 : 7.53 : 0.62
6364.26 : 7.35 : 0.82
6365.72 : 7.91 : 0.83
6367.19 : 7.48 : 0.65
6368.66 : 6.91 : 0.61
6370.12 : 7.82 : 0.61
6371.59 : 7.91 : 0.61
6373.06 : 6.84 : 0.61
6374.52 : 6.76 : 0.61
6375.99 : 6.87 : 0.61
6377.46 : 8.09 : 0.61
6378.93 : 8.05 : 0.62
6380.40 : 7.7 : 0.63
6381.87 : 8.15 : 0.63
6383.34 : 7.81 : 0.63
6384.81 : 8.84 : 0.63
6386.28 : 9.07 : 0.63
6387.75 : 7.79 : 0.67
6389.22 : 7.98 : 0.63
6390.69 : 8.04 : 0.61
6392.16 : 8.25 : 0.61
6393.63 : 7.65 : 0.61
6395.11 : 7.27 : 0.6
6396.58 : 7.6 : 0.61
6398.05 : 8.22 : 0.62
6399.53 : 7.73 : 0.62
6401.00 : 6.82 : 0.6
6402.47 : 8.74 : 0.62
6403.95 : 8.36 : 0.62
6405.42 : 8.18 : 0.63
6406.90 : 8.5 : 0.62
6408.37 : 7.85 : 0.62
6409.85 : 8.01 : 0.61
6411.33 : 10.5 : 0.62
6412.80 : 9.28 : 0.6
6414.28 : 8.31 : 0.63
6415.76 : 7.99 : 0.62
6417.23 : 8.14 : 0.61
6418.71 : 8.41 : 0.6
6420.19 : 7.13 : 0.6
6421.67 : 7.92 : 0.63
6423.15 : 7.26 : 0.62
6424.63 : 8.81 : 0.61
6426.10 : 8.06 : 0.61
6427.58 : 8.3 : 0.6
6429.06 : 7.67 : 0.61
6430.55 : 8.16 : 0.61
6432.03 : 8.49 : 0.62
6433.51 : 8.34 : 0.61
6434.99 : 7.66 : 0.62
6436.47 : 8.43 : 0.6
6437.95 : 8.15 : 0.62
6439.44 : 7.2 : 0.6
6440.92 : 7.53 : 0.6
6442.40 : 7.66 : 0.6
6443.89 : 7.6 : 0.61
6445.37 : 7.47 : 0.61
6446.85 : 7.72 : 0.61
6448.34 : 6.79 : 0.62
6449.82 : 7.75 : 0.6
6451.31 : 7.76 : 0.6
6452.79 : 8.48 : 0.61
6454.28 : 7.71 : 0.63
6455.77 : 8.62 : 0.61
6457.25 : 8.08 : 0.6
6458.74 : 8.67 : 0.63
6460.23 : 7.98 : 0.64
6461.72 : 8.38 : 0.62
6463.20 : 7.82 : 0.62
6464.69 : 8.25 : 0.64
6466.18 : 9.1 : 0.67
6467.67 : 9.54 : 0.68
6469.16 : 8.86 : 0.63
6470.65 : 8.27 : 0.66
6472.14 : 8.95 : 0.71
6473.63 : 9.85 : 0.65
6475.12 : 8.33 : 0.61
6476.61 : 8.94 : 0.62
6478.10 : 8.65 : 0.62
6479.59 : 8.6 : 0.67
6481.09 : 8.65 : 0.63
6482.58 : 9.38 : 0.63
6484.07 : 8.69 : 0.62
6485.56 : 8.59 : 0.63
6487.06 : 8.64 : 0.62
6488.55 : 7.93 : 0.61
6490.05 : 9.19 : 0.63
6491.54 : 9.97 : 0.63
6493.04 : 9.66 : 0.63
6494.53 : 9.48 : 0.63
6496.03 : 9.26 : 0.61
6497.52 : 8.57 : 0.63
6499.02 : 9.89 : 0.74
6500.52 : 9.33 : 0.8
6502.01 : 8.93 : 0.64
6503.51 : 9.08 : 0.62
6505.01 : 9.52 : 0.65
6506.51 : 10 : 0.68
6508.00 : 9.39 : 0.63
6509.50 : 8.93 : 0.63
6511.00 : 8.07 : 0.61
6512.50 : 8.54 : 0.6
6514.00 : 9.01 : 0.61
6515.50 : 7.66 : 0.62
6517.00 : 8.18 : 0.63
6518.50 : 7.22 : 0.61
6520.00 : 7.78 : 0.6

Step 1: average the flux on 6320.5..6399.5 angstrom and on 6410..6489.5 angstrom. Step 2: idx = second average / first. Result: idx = 1.15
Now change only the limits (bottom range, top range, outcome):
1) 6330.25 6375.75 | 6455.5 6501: 1.24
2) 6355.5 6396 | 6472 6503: 1.16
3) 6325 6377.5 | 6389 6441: 1.15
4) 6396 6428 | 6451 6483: 1.05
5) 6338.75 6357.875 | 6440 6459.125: 1.14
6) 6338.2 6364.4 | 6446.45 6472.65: 1.16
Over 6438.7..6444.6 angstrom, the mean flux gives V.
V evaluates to 7.5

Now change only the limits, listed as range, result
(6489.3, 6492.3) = 9.57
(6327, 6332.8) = 6.42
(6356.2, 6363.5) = 7.87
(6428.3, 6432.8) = 8.1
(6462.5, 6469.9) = 8.71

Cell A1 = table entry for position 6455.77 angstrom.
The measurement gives 8.62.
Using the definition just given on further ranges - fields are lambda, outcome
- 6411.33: 10.5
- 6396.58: 7.6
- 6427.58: 8.3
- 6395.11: 7.27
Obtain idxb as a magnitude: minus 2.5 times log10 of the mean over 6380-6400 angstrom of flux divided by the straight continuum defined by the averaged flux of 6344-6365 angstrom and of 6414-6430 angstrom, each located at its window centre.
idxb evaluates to -0.05 mag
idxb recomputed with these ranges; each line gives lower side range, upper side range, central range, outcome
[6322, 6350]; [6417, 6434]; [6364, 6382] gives -0.06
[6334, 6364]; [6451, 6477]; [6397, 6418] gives -0.07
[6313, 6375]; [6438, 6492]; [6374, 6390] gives -0.07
